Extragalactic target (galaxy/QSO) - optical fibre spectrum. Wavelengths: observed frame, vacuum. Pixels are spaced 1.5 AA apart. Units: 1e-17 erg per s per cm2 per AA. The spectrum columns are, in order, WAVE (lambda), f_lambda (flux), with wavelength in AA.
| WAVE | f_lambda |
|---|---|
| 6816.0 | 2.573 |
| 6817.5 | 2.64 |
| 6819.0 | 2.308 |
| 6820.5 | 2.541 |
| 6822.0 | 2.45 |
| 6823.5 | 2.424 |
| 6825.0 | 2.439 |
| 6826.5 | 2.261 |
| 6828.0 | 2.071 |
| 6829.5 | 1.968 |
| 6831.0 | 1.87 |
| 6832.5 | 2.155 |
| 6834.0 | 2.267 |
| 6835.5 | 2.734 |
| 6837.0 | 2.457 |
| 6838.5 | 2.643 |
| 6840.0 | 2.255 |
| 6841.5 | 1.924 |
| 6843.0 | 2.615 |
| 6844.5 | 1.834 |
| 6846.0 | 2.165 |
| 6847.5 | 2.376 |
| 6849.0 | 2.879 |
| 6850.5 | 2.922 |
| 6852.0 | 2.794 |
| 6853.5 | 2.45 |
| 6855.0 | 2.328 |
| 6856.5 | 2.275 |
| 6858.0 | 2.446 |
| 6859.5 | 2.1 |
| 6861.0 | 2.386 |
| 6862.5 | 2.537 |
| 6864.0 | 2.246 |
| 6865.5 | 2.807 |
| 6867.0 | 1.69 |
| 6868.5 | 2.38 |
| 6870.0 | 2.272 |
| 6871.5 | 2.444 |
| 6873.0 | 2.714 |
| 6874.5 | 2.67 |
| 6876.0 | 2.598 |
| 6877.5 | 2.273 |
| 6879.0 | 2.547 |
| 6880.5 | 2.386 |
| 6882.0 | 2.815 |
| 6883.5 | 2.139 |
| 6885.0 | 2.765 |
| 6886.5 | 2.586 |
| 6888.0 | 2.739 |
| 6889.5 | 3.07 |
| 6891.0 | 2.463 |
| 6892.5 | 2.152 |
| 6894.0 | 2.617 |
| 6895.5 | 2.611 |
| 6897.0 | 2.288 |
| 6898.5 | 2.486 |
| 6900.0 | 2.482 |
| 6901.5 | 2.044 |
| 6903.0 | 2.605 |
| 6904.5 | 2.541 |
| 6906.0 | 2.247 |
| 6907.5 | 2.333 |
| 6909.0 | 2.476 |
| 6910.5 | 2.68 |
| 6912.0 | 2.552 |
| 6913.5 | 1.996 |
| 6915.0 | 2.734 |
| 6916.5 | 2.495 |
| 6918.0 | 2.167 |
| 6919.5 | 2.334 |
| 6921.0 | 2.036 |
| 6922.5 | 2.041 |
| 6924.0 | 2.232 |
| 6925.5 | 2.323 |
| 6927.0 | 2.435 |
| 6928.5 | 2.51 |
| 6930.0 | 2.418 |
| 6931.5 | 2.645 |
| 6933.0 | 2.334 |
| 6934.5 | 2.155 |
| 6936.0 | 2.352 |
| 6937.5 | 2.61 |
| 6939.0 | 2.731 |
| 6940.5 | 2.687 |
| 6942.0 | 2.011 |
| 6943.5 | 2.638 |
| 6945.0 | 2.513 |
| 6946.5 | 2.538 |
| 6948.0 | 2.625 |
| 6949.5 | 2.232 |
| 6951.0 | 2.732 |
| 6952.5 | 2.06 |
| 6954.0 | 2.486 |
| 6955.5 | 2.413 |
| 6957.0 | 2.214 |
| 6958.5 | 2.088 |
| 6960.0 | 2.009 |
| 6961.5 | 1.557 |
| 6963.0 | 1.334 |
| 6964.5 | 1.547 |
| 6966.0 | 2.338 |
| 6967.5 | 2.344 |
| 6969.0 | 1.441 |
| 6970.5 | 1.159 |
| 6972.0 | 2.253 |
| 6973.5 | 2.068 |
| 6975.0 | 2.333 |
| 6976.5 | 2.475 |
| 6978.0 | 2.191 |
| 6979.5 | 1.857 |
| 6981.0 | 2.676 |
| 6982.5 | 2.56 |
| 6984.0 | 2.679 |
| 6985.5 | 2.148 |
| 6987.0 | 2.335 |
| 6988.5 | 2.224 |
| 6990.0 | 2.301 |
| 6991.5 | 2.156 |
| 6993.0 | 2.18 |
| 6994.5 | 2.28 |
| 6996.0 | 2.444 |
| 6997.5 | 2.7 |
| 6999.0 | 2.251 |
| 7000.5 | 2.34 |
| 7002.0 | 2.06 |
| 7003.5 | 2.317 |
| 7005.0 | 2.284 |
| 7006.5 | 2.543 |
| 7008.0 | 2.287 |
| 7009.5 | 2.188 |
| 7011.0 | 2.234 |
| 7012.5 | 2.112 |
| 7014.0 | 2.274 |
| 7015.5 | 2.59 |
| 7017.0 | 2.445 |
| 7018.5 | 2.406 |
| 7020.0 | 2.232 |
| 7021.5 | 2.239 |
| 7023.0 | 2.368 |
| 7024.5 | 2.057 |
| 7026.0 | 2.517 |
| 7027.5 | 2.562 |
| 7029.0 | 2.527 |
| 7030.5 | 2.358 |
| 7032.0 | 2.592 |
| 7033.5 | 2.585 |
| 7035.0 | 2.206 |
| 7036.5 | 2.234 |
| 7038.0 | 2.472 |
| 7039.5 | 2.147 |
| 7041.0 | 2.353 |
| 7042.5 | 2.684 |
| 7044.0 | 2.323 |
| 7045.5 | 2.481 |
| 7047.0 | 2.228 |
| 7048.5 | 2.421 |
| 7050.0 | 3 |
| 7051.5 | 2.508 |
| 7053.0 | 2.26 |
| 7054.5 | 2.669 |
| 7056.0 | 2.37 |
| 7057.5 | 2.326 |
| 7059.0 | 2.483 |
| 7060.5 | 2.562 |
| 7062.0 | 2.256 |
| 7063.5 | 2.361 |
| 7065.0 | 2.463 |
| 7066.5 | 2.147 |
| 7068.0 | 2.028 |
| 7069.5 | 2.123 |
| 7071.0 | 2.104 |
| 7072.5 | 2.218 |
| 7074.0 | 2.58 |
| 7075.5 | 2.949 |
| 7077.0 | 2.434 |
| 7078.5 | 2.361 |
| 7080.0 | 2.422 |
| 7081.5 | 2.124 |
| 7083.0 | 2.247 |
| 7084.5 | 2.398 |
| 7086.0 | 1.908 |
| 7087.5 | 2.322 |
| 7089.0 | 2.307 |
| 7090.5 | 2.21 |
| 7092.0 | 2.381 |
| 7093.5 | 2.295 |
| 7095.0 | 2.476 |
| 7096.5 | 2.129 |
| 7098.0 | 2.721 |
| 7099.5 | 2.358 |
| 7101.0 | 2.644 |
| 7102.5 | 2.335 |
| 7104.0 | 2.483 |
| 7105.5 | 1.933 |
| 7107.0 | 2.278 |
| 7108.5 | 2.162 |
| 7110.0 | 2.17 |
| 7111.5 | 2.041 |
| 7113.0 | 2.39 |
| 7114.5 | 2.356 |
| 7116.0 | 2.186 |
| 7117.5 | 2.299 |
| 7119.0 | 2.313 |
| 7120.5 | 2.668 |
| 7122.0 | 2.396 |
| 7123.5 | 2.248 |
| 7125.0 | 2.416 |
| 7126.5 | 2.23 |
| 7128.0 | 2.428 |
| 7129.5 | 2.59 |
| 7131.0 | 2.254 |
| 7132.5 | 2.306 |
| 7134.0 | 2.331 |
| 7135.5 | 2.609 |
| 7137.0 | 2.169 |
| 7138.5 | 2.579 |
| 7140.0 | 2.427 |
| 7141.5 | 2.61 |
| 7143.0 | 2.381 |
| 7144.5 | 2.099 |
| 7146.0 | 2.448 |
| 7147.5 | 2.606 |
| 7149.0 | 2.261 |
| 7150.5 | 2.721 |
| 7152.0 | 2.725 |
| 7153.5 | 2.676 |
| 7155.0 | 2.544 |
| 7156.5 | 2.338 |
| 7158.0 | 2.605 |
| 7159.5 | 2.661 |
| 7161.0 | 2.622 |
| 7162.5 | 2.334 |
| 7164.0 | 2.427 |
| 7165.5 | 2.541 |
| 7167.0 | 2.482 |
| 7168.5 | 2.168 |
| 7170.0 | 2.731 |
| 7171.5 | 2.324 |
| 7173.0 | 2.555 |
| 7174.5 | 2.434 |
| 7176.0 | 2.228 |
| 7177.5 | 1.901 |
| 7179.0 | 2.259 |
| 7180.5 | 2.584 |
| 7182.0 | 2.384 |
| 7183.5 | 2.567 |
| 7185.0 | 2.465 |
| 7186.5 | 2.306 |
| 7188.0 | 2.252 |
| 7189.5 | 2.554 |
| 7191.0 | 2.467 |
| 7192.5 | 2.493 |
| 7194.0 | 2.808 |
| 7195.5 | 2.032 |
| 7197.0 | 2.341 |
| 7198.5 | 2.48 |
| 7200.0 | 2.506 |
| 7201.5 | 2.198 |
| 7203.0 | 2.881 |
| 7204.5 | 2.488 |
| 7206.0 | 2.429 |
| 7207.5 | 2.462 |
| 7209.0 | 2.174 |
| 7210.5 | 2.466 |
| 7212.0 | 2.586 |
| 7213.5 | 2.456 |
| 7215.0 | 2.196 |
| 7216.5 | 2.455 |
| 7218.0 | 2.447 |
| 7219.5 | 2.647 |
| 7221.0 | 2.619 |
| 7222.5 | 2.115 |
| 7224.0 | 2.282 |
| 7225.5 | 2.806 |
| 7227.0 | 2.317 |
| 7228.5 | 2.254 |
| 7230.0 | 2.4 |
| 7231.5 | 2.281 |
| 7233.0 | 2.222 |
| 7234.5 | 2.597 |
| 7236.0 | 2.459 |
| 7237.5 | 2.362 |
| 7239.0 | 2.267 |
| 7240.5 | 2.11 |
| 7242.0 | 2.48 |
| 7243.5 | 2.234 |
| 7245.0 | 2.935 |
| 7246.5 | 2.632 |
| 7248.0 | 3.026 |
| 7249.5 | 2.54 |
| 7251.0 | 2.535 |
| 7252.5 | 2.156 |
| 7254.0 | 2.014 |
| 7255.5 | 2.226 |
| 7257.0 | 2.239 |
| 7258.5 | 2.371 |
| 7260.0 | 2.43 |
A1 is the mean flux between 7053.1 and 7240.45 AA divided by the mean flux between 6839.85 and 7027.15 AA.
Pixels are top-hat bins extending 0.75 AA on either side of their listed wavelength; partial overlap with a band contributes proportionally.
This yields 1.02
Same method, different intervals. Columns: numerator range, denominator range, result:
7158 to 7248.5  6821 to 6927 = 1.01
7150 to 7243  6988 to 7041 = 1.04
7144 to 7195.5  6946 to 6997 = 1.12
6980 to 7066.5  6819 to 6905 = 0.98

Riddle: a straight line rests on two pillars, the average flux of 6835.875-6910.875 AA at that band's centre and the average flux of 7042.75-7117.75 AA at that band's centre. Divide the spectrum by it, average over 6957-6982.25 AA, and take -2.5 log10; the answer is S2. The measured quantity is 0.20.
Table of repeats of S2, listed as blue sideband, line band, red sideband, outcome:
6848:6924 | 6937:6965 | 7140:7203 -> 0.08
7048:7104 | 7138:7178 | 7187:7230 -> -0.02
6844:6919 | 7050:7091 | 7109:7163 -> 0.03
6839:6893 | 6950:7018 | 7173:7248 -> 0.11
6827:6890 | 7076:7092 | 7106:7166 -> 0.06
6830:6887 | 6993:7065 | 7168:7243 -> 0.01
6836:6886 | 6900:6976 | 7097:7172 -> 0.07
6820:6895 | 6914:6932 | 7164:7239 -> 0.03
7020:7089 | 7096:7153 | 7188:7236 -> 0.01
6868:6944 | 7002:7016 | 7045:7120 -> 0.04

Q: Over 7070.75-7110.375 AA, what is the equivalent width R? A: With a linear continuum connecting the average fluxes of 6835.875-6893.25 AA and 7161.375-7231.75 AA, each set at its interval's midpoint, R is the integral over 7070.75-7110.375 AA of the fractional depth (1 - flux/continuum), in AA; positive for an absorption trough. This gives 1.5 AA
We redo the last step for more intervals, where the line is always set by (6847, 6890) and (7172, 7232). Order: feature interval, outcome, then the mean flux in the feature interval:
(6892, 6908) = 0.57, 2.41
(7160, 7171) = -0.22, 2.47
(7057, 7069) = 0.62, 2.32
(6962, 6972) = 3.00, 1.73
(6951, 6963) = 1.80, 2.11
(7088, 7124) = 1.70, 2.32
